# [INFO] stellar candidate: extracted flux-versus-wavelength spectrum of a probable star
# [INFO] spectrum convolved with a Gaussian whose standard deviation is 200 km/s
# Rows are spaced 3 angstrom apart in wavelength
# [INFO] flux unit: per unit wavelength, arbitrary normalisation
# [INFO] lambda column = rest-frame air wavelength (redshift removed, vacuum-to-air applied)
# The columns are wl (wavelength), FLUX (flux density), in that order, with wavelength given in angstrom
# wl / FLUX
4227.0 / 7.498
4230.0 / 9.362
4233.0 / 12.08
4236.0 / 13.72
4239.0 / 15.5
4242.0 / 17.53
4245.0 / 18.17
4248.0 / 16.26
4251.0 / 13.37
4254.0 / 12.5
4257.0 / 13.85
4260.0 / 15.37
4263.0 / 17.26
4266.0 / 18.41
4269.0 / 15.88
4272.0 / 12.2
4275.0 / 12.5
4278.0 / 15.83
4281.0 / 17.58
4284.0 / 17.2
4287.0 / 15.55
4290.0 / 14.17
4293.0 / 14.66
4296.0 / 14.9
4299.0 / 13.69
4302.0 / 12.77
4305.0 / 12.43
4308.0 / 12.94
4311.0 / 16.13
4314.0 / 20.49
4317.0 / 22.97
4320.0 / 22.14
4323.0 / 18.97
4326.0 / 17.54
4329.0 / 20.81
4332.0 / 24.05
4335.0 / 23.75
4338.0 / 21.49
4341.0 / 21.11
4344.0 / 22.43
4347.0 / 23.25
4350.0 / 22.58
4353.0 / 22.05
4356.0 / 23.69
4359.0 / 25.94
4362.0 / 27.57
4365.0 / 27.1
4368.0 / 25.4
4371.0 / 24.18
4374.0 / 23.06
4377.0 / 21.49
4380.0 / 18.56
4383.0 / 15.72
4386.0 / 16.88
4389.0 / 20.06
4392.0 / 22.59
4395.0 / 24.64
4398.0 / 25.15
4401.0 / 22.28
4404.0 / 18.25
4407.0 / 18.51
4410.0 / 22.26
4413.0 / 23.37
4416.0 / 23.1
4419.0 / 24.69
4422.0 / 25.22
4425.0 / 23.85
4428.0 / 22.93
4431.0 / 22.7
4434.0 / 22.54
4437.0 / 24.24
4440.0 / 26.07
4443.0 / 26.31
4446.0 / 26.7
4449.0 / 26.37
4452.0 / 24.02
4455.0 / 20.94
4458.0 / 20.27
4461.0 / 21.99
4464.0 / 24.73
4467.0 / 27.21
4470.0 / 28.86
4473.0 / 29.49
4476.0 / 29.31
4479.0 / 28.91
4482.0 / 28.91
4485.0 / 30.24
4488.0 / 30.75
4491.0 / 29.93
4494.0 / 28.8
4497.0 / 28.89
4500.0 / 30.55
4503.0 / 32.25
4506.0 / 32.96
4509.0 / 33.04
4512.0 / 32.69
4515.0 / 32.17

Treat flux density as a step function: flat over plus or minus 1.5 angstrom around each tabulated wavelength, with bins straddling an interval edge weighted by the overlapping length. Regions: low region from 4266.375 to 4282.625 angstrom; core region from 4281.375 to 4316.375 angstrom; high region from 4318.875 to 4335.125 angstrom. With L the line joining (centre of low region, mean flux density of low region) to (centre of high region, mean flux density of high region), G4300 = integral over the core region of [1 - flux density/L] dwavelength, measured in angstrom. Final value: 4.9 angstrom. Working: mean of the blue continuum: 15.1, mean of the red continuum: 21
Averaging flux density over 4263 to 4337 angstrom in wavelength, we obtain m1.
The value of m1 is 17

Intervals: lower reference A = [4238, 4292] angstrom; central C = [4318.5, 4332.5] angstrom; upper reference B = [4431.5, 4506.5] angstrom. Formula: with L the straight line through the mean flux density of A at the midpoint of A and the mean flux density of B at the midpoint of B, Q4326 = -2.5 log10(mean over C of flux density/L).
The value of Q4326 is -0.08 mag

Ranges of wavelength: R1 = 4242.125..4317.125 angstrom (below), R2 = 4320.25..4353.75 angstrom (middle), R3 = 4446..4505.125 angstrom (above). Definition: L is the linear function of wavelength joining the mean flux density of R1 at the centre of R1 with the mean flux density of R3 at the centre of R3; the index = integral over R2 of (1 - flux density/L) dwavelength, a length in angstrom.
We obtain -4.77 angstrom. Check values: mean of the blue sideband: 15.4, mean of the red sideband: 27.5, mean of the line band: 21.6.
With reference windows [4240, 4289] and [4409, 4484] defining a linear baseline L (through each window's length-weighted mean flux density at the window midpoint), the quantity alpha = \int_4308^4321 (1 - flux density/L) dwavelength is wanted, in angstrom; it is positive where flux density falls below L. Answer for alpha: -0.9 angstrom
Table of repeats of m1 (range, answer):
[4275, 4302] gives 15.1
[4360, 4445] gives 22.9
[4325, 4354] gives 22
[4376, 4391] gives 18.6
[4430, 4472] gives 24.6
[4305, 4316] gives 16.3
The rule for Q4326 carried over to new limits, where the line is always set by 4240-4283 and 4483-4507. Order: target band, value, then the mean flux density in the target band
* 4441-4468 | 0.15 mag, 24.3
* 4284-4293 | 0.13 mag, 15.2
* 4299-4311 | 0.35 mag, 13.3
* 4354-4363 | -0.17 mag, 25.4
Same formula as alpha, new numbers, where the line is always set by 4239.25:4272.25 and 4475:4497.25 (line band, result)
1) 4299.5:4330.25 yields 2.74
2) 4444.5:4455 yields 0.88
